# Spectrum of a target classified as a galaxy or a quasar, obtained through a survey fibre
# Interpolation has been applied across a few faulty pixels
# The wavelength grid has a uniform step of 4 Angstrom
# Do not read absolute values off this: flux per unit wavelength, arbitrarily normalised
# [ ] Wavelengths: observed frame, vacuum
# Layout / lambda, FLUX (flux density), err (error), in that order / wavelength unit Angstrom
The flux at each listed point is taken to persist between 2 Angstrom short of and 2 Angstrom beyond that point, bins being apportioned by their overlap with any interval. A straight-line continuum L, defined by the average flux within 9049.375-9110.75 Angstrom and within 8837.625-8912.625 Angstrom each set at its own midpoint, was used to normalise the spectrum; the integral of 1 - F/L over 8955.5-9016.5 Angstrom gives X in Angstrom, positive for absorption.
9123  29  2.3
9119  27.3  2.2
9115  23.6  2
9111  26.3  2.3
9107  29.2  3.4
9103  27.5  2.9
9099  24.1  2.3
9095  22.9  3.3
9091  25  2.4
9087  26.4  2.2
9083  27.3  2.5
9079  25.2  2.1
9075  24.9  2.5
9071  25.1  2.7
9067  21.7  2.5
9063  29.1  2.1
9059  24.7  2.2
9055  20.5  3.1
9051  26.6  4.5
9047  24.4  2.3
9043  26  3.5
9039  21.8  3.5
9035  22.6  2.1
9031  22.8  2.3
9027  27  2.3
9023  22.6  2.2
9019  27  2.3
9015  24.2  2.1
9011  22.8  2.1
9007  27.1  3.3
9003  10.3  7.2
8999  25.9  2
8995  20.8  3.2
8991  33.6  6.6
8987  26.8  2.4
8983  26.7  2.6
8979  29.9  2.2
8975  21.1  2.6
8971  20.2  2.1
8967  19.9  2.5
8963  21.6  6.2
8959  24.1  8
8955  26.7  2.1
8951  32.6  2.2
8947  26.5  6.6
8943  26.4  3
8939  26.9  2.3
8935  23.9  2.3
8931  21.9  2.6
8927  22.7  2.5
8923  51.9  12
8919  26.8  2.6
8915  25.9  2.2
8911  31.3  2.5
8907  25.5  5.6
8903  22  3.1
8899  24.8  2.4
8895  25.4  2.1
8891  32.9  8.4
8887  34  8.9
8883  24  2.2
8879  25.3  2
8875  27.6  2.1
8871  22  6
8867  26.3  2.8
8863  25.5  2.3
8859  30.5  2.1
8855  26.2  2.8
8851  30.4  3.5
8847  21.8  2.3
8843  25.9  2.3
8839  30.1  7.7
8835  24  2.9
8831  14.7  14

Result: 5.43 Angstrom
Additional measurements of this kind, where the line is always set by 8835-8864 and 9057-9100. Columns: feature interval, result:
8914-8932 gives -2.8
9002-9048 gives 3.8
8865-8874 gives 0.8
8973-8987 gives 0.0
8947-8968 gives 0.6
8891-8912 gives 0.3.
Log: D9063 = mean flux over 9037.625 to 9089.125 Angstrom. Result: 24.9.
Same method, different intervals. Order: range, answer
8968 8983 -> 23.9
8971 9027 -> 24.5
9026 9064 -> 24.4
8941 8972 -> 24.9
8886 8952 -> 28.2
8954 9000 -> 24.7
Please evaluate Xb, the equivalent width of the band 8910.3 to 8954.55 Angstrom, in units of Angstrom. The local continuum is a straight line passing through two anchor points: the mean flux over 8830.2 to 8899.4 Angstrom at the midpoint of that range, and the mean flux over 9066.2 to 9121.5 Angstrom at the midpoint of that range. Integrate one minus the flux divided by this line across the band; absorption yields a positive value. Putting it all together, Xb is -4.19 Angstrom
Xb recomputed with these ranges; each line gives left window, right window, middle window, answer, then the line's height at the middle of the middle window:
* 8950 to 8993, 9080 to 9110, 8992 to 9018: 3.2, 25.7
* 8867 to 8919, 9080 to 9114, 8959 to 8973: 2.8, 26.5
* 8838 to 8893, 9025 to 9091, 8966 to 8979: 2.0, 25.9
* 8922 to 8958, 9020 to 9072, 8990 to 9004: 1.8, 26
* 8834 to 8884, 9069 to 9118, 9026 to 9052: 1.5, 25.8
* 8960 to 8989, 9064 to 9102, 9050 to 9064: -0.1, 24.6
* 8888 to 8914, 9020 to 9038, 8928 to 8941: 1.1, 26.3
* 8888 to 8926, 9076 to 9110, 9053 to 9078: 2.0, 26.5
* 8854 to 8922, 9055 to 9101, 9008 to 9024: 0.8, 25.7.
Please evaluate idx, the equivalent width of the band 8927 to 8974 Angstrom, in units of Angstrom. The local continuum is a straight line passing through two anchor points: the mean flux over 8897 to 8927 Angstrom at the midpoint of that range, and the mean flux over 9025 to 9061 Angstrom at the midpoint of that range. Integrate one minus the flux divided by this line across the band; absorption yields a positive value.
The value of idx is 5.6 Angstrom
